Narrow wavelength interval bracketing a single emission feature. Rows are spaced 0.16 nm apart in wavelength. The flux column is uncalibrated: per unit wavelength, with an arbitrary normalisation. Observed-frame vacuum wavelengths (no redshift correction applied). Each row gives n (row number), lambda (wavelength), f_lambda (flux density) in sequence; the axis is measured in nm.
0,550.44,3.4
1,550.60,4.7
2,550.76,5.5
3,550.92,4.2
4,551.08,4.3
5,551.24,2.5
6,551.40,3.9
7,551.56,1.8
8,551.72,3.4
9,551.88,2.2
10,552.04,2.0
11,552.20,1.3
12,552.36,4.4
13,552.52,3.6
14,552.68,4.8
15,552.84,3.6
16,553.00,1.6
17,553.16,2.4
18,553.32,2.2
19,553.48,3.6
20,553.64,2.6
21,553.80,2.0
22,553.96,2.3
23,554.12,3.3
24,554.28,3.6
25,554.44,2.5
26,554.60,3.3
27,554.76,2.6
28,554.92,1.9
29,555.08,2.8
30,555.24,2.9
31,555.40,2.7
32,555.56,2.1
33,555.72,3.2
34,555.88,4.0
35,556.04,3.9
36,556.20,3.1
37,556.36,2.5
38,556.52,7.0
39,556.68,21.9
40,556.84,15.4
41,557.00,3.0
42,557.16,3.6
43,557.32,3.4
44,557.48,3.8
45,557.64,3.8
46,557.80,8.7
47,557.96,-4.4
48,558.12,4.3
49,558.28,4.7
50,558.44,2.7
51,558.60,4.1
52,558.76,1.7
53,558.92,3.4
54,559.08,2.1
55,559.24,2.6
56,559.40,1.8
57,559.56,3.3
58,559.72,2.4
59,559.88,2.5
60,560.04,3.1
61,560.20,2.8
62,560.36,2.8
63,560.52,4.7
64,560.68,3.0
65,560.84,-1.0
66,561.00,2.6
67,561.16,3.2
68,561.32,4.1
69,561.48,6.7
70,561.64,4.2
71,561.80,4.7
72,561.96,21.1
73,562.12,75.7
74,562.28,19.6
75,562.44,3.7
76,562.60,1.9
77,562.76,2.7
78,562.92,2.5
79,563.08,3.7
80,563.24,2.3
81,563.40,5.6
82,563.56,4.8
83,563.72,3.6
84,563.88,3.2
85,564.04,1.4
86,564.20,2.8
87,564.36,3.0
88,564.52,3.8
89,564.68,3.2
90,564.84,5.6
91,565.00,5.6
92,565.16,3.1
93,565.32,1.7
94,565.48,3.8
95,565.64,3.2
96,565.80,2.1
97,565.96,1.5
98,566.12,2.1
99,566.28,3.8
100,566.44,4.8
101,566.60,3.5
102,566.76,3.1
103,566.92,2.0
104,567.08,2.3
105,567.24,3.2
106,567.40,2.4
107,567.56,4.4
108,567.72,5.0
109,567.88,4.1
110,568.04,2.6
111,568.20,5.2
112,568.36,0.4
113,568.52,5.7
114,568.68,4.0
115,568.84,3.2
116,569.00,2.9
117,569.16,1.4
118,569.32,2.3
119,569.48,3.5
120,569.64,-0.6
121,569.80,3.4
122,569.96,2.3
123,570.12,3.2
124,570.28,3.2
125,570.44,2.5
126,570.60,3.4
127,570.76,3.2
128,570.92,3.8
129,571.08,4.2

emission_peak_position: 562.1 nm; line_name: [O III]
